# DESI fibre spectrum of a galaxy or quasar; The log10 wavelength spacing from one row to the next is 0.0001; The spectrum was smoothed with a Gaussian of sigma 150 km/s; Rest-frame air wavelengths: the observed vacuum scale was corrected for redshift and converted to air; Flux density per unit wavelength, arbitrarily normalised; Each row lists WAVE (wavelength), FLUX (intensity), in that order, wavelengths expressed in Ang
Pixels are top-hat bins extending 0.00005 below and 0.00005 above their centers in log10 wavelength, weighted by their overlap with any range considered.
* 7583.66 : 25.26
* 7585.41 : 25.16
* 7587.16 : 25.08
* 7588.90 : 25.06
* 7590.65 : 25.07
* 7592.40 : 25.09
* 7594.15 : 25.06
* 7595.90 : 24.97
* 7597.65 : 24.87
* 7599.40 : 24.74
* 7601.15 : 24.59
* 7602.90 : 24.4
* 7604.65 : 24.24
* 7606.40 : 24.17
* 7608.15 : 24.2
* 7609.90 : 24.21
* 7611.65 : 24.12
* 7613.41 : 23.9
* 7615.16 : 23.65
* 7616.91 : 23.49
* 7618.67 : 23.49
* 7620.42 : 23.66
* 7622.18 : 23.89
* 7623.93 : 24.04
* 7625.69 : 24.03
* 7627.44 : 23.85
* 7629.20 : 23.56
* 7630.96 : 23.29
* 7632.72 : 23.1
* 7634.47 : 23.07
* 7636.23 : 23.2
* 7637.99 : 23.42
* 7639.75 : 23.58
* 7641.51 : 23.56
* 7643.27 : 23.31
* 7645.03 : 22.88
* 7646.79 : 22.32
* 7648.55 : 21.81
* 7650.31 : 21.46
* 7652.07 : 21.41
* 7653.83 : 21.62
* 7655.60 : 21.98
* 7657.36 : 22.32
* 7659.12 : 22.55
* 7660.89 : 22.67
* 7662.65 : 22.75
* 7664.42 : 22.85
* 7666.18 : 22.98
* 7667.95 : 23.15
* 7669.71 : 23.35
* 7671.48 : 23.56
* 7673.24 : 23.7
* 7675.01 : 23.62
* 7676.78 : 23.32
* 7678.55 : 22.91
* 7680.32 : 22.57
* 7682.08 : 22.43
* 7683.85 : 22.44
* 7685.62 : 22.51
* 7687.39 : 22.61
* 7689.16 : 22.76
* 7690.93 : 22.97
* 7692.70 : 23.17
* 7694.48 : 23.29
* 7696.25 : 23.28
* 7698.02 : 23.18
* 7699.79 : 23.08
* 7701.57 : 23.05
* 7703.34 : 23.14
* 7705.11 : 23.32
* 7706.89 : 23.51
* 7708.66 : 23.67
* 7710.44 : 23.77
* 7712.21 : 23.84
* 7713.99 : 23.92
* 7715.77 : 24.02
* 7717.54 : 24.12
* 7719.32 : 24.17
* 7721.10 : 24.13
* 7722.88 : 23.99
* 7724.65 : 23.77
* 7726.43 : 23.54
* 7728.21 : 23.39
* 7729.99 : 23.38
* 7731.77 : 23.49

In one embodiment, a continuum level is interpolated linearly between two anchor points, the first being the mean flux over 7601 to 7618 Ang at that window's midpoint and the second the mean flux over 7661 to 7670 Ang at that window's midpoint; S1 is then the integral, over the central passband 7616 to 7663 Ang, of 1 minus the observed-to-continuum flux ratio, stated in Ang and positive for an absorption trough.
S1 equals 1.03 Ang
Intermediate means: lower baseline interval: 24.1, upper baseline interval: 23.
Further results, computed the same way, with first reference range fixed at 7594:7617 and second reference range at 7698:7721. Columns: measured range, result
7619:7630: 0.2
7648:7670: 1.5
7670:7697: 0.9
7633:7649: 0.7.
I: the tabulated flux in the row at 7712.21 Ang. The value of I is 23.84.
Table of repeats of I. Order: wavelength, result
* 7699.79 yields 23.08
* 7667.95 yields 23.15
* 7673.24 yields 23.7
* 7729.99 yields 23.38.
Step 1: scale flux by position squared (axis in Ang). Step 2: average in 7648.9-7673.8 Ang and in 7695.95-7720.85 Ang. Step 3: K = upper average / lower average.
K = 1.06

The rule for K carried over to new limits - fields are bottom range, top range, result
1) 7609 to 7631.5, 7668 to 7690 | 0.98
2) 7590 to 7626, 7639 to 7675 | 0.95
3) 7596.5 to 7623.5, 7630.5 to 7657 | 0.95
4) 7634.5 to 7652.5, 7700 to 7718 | 1.06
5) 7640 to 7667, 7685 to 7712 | 1.04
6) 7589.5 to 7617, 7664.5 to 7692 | 0.96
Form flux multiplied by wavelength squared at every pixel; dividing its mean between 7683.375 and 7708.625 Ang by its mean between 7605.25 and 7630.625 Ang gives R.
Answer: 0.99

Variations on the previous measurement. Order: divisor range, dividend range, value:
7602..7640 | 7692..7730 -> 1.02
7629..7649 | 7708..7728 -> 1.06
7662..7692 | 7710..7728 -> 1.05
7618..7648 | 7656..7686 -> 0.99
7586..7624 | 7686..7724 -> 0.99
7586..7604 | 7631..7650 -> 0.94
